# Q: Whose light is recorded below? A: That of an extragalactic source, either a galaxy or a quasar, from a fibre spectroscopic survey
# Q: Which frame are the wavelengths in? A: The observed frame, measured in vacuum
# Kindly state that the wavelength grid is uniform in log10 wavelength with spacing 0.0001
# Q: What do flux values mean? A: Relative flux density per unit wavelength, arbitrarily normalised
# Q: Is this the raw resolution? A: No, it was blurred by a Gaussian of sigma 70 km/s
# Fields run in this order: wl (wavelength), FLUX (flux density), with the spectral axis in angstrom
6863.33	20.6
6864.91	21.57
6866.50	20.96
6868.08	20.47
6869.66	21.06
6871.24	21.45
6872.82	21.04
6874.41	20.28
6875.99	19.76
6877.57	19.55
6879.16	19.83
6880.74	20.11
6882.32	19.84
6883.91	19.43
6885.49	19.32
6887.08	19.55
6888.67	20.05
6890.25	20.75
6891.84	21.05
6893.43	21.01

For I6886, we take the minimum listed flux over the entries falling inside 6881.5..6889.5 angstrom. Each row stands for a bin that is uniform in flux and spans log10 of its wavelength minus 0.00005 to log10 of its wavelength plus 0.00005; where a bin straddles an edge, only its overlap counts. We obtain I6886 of 19.32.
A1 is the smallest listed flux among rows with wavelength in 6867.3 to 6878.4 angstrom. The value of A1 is 19.55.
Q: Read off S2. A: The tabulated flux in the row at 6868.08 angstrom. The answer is 20.47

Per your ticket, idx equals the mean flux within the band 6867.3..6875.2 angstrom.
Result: 20.9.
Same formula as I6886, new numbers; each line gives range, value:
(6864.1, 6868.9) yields 20.47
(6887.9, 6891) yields 20.05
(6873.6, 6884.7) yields 19.43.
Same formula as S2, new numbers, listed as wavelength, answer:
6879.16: 19.83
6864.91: 21.57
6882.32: 19.84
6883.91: 19.43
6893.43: 21.01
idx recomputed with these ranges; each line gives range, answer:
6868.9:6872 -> 21.3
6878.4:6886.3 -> 19.7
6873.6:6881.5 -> 19.9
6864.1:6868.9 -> 21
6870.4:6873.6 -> 21.3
